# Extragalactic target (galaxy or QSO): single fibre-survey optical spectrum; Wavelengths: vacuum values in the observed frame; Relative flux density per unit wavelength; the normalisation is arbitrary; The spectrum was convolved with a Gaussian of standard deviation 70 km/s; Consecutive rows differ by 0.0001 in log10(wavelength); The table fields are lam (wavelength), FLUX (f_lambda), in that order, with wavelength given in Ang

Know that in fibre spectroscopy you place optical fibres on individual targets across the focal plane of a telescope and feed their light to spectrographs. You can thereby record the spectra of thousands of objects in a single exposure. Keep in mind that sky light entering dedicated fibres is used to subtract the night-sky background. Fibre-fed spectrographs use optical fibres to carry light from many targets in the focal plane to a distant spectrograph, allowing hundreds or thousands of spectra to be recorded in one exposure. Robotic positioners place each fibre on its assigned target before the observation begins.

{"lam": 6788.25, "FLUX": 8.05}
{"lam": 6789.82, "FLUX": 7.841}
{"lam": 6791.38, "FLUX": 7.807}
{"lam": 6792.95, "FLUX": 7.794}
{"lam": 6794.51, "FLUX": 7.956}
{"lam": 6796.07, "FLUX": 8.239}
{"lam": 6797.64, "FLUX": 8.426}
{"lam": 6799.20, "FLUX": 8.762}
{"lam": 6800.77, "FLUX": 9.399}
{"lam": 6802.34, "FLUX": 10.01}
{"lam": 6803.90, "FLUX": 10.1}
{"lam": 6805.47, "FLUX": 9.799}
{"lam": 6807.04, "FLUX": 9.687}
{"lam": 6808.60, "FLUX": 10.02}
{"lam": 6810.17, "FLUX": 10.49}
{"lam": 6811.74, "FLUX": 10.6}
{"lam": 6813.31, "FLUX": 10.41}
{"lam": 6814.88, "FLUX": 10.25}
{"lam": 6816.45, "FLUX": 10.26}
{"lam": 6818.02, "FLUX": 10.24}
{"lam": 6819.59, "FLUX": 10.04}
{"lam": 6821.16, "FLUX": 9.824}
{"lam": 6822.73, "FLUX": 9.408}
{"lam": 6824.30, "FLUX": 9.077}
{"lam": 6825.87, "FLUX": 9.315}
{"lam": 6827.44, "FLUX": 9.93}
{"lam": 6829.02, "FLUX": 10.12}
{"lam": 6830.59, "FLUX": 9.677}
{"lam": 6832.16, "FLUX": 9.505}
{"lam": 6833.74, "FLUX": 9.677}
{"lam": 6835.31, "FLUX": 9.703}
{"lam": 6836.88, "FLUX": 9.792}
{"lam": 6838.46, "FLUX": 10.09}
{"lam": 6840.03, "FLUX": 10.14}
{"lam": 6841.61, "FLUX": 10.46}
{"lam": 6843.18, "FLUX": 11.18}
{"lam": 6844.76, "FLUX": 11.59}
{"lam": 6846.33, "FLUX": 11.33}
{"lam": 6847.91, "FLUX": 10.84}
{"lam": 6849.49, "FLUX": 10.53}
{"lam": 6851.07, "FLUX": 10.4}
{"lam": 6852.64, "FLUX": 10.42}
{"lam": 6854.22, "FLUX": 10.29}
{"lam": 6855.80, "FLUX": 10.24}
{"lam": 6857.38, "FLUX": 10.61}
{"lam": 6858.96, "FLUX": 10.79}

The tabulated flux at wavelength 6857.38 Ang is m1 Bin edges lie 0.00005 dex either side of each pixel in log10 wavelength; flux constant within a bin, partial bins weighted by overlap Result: 10.61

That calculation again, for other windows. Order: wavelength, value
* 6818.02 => 10.24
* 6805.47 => 9.799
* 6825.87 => 9.315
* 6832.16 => 9.505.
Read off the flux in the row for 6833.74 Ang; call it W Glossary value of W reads 9.677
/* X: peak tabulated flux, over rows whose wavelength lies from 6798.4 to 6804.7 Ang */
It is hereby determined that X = 10.1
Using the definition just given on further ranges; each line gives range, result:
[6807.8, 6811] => 10.49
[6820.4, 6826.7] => 9.824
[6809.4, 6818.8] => 10.6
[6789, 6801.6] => 9.399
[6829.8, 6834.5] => 9.677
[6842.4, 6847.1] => 11.59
